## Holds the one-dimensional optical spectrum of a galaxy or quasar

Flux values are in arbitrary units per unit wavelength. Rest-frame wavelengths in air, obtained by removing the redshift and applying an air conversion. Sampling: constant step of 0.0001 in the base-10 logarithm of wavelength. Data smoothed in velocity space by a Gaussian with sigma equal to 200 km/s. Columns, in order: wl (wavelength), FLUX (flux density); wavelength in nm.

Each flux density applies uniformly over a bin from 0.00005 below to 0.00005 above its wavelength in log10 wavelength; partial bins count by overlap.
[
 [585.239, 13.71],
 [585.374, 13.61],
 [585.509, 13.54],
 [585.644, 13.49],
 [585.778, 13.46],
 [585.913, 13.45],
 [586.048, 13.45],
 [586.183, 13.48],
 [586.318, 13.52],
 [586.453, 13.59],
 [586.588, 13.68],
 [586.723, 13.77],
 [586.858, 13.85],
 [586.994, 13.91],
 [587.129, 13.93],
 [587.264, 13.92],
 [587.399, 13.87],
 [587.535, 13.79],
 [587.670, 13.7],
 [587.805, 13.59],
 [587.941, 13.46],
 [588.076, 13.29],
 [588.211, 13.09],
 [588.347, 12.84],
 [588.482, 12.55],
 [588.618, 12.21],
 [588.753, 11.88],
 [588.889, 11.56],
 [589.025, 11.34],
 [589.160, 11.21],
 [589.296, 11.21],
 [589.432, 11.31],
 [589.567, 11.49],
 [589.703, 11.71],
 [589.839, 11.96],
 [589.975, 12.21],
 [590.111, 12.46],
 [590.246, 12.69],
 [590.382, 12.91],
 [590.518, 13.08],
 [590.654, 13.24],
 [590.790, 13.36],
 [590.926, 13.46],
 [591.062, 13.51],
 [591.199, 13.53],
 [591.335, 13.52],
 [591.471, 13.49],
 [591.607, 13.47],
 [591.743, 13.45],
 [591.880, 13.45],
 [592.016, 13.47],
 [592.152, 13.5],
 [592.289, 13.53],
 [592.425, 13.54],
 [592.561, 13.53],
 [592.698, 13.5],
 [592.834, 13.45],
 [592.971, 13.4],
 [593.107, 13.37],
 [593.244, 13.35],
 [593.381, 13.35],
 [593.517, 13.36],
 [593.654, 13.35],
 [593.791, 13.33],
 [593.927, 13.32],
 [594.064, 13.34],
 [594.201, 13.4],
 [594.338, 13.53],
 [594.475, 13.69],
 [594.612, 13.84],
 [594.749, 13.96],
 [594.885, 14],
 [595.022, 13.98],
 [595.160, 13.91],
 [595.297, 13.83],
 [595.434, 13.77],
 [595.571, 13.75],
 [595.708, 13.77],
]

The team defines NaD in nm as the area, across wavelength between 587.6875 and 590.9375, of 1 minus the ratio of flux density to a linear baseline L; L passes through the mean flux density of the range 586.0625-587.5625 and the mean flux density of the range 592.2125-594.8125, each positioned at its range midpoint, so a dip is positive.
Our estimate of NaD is 0.29 nm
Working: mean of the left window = 13.7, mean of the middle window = 12.4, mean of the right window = 13.5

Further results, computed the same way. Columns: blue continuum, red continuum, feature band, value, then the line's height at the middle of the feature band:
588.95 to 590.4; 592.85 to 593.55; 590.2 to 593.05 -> -0.16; 12.7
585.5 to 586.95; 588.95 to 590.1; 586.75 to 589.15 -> -0.10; 12.5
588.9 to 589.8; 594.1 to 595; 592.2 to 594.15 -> -0.04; 13.1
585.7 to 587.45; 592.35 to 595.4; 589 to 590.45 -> 0.19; 13.6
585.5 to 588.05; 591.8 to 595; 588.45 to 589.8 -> 0.20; 13.6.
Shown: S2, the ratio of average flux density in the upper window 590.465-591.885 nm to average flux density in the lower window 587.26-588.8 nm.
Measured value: 1.02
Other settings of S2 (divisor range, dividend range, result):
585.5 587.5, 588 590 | 0.88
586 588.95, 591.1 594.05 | 1.01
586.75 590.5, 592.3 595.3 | 1.07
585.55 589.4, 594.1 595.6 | 1.05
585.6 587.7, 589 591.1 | 0.90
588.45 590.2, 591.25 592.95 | 1.15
